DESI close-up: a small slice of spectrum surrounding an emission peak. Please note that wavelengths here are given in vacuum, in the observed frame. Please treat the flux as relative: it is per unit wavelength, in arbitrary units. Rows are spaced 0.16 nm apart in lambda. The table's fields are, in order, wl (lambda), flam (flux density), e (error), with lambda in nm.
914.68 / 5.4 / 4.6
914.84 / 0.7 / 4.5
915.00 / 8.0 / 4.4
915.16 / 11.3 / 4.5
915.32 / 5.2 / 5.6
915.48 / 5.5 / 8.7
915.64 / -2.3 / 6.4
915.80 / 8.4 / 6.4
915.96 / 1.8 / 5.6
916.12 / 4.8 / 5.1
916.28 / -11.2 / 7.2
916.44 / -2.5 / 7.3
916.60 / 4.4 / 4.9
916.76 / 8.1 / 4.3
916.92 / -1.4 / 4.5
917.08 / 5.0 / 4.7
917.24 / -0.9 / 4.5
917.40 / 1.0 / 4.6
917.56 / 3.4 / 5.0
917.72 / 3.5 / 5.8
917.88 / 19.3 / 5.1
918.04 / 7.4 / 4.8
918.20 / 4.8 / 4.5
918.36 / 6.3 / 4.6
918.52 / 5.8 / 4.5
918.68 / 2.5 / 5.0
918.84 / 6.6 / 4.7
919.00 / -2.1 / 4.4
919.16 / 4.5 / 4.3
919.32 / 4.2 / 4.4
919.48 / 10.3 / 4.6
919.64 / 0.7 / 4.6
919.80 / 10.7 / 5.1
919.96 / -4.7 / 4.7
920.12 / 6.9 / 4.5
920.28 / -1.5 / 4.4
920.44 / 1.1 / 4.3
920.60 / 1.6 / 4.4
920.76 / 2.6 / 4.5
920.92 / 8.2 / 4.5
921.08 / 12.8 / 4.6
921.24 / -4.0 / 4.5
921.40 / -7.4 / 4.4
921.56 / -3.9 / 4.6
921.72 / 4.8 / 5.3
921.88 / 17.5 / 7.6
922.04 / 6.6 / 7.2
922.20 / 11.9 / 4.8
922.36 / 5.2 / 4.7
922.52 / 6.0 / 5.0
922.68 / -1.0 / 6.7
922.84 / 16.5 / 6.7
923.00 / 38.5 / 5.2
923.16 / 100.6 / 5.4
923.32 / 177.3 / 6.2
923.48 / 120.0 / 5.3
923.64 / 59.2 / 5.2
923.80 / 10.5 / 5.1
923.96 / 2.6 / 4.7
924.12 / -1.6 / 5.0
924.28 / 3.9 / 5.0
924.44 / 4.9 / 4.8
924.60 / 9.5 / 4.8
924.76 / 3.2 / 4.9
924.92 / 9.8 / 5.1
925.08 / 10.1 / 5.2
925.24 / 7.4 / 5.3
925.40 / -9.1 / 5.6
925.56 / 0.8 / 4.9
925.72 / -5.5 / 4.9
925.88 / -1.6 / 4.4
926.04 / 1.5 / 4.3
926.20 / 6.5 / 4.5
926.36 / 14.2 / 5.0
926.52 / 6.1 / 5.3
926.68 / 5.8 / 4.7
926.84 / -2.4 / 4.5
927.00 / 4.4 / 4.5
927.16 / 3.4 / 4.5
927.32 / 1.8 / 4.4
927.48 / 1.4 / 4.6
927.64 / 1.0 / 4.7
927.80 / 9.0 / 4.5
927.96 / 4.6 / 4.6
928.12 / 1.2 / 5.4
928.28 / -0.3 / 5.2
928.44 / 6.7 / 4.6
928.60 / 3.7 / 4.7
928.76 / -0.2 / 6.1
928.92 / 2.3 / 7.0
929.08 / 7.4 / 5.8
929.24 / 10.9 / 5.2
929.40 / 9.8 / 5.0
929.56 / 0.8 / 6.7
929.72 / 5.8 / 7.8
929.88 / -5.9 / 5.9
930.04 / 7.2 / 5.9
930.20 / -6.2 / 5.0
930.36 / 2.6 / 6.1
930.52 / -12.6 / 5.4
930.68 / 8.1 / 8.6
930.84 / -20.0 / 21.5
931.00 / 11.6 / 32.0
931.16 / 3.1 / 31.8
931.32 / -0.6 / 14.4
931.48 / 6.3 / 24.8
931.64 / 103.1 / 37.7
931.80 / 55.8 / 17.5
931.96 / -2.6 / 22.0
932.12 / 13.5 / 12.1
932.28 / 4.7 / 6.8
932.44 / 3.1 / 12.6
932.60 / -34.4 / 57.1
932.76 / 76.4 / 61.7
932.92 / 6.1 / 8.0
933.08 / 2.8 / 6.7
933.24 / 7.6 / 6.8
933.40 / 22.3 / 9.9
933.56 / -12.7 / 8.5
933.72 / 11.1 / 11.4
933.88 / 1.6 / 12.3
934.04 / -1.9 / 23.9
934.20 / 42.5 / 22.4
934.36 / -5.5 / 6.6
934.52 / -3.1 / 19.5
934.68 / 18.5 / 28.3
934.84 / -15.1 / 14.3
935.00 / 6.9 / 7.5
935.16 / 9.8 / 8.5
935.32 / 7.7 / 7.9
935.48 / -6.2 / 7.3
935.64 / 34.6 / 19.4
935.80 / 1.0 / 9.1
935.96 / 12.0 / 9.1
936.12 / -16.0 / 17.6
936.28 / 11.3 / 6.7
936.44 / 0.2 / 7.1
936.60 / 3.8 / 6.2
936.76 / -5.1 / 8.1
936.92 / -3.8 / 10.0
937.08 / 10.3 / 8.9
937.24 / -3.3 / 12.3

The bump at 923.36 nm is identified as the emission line H-beta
